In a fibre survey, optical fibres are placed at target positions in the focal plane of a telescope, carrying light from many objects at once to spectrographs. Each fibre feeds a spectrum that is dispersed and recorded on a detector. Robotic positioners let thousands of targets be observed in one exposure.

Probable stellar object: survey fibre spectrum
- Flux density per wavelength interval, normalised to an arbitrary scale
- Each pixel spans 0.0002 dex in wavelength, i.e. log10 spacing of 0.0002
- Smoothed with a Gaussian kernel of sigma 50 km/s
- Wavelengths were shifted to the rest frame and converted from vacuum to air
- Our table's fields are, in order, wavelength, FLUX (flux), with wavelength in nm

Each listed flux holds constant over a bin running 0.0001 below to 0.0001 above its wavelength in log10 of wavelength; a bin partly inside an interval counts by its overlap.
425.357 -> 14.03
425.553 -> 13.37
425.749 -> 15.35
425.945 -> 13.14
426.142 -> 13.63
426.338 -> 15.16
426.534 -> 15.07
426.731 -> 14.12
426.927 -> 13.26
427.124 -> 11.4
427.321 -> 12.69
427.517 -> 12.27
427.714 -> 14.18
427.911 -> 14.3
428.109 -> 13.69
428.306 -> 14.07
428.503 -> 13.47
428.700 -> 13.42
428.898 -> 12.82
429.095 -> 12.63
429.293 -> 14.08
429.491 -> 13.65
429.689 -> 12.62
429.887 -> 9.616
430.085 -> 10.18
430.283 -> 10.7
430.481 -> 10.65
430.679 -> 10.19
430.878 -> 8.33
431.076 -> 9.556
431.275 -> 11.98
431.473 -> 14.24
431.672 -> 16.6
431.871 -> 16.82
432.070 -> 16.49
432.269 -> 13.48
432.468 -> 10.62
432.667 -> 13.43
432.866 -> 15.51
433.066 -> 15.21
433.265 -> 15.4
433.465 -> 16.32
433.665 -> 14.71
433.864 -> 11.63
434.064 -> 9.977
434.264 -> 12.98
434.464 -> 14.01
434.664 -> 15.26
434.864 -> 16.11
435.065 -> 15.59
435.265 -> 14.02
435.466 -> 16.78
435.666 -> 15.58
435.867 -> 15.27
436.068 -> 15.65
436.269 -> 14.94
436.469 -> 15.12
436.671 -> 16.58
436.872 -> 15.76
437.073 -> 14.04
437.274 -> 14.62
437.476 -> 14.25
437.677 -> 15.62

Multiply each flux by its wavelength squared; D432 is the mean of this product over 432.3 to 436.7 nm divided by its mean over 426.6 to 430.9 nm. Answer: 1.20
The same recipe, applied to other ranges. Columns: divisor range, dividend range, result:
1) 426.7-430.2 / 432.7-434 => 1.16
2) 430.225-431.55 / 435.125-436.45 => 1.46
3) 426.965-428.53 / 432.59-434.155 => 1.09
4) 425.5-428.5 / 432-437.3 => 1.11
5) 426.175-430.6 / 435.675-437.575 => 1.22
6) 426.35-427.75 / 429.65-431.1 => 0.77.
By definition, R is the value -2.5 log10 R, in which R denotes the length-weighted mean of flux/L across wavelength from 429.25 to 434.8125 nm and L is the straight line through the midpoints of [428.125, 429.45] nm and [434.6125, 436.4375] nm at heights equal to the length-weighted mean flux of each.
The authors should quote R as 0.11 mag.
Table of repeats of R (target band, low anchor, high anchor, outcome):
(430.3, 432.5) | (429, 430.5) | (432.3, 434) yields 0.03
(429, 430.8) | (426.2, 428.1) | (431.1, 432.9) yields 0.20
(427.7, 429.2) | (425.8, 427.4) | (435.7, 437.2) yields 0.03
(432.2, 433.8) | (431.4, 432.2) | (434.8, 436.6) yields 0.11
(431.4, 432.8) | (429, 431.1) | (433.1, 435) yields -0.15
